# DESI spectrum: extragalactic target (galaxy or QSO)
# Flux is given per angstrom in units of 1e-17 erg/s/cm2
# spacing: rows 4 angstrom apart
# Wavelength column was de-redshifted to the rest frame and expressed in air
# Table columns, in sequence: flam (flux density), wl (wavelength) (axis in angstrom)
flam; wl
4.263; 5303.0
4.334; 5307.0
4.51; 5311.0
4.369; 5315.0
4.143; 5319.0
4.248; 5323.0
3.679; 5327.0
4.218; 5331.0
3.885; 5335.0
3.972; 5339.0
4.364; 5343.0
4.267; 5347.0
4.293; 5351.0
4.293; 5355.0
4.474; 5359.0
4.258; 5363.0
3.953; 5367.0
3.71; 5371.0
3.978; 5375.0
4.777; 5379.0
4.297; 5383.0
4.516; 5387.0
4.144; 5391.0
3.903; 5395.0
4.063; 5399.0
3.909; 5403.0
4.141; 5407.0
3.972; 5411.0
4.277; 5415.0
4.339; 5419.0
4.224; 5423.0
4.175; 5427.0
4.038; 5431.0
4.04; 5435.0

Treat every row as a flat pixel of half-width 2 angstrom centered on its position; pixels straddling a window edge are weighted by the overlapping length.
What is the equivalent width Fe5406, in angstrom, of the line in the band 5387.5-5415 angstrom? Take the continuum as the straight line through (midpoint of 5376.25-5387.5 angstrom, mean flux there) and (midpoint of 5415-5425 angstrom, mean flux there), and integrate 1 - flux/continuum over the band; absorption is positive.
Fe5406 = 2.0 angstrom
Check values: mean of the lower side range 4.5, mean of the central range 4.07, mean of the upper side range 4.28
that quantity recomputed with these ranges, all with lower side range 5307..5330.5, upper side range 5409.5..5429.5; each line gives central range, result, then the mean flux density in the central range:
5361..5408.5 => 0.7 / 4.14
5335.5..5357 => -0.1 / 4.21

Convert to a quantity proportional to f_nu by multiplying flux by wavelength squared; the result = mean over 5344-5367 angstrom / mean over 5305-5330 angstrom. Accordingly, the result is 1.0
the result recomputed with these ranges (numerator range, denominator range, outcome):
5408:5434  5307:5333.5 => 1.03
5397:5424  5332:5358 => 1.01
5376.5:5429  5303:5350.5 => 1.03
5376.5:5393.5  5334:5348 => 1.08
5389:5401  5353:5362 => 0.94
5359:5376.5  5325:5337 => 1.04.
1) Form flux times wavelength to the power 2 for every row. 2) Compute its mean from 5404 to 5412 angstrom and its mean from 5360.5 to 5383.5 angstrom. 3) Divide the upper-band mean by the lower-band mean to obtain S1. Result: 0.99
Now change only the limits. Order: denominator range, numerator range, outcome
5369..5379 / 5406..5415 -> 1.03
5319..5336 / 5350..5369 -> 1.07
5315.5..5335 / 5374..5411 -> 1.05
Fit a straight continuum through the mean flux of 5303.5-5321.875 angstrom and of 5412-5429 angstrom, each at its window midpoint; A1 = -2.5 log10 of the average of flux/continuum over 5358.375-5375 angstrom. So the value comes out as 0.06 mag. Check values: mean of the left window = 4.33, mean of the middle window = 4.05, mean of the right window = 4.24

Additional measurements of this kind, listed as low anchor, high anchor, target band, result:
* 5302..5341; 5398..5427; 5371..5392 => -0.04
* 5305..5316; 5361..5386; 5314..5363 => 0.03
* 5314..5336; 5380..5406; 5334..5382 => -0.02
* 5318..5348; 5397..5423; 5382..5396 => -0.03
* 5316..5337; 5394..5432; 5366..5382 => -0.01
